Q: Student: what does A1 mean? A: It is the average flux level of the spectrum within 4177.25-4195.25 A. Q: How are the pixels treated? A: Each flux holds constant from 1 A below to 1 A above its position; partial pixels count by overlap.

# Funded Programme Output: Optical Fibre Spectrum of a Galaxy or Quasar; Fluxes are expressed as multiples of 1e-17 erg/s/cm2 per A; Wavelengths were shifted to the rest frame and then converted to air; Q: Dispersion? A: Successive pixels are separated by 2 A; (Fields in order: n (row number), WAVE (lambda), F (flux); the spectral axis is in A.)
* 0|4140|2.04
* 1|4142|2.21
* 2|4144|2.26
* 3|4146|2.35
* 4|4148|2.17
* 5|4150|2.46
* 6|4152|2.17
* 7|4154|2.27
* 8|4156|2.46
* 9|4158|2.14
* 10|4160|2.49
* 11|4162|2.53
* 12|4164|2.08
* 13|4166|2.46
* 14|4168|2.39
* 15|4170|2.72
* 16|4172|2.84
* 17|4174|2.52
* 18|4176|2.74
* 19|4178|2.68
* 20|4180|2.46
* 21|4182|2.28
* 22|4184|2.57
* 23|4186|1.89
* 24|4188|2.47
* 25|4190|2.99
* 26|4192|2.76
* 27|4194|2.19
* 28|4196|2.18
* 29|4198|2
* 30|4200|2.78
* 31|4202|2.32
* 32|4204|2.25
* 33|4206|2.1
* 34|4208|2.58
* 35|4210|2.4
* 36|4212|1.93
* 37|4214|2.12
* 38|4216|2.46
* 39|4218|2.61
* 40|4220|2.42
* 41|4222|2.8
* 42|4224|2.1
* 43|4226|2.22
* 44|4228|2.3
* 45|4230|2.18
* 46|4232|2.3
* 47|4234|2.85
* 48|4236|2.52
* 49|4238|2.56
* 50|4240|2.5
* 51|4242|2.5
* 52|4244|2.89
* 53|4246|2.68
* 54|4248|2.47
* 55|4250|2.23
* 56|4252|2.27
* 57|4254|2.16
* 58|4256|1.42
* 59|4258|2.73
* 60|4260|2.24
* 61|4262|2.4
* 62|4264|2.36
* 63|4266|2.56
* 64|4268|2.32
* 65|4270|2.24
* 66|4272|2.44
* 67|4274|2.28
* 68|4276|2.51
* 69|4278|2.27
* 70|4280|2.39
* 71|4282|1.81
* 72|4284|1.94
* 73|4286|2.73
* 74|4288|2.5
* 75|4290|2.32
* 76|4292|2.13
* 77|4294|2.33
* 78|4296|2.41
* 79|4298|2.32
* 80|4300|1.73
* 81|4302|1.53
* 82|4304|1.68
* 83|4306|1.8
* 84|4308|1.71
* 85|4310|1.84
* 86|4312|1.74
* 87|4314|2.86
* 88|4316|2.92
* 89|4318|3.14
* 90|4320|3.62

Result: 2.47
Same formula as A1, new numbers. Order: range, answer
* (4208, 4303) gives 2.33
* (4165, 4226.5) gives 2.43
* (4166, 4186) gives 2.54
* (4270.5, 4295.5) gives 2.31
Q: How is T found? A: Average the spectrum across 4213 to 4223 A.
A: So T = 2.48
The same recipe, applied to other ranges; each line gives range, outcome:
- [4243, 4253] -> 2.51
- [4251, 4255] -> 2.21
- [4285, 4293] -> 2.42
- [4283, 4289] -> 2.39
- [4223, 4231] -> 2.2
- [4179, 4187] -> 2.3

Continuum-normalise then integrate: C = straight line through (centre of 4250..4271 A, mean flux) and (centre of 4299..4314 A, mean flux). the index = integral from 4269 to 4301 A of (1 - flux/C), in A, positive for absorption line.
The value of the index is -4.1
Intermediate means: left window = 2.27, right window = 1.79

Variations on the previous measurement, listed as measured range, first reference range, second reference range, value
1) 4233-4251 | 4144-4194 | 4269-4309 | -2.5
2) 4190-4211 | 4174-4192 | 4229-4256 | 0.9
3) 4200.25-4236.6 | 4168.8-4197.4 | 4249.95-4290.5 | 0.9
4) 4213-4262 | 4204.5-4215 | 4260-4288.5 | -2.7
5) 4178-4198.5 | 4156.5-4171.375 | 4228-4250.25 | 0.4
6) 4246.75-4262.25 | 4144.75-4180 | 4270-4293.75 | 0.6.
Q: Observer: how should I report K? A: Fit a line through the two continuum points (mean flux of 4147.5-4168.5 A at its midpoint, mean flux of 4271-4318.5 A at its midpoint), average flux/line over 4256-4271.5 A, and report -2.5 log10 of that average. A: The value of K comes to -0.05 mag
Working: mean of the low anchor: 2.33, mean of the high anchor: 2.21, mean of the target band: 2.34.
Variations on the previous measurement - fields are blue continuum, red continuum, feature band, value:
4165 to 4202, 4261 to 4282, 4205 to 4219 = 0.060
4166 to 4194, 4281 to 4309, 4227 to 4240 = -0.061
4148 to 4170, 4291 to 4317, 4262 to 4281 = -0.114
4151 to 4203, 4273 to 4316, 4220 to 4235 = -0.037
